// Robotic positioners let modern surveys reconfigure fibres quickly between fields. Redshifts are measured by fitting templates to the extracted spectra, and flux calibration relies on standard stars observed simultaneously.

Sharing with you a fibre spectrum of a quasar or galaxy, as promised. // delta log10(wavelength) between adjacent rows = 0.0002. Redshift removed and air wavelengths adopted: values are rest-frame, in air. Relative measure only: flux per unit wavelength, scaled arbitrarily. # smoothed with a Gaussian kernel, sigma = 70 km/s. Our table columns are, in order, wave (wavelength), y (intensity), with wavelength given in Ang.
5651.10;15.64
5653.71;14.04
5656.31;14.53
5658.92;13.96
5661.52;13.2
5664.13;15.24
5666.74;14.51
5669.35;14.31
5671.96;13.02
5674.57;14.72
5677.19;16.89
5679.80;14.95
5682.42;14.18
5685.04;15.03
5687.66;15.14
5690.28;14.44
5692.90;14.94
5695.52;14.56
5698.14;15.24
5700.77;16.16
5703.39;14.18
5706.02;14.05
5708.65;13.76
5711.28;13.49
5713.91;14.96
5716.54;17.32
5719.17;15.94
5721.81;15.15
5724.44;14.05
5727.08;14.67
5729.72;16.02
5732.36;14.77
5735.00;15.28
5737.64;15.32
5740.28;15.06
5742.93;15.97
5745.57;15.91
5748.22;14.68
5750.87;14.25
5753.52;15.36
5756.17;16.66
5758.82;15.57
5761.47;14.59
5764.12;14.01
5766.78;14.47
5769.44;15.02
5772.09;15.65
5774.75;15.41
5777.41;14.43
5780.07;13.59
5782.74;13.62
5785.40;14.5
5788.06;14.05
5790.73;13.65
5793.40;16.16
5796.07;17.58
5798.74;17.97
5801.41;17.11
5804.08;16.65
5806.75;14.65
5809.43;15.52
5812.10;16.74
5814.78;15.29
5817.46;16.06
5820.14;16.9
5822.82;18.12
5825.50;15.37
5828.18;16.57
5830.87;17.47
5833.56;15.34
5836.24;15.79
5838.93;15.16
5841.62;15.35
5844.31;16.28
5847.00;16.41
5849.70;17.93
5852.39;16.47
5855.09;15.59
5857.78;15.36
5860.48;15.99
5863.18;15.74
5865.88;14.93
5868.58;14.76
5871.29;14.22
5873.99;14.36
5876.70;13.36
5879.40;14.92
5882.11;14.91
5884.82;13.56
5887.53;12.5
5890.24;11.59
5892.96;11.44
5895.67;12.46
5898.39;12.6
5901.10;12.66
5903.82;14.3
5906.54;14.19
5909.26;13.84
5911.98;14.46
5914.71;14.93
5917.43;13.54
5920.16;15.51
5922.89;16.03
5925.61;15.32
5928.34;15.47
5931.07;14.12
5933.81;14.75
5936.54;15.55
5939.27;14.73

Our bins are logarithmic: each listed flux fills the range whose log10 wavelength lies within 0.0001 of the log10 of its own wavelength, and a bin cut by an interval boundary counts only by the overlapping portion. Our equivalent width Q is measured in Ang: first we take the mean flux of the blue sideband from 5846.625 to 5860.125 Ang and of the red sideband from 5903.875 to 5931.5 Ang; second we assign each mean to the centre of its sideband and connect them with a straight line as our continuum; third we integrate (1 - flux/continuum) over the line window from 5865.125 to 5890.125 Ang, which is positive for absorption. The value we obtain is 2.7 Ang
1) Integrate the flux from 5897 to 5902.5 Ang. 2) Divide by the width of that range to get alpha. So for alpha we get 12.6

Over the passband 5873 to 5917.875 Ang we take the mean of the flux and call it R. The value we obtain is 13.5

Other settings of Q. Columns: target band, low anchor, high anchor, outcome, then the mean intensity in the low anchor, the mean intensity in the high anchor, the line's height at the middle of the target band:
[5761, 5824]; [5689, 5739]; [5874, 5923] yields -4.8 Ang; 15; 13.7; 14.4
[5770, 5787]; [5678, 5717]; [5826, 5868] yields 1.0 Ang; 14.8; 16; 15.4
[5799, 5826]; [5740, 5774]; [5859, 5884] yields -2.4 Ang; 15.2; 14.8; 15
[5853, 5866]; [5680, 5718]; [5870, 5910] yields -1.9 Ang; 14.8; 13.4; 13.6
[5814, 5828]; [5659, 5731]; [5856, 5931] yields -1.9 Ang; 14.8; 14.2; 14.4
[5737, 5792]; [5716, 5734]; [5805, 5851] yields 2.8 Ang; 15.3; 16.2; 15.7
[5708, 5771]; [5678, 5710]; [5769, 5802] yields -0.5 Ang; 14.8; 15.3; 15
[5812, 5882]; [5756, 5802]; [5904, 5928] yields -3.7 Ang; 15.2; 14.7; 15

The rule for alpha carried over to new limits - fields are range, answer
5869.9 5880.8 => 14.2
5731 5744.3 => 15.3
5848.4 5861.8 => 16.3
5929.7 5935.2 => 14.4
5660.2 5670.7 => 14.3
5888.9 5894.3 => 11.5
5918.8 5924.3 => 15.8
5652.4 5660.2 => 14.2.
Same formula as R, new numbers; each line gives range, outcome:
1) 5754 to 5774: 15.2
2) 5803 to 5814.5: 15.8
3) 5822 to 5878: 15.7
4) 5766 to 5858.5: 15.8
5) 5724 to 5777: 15.1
